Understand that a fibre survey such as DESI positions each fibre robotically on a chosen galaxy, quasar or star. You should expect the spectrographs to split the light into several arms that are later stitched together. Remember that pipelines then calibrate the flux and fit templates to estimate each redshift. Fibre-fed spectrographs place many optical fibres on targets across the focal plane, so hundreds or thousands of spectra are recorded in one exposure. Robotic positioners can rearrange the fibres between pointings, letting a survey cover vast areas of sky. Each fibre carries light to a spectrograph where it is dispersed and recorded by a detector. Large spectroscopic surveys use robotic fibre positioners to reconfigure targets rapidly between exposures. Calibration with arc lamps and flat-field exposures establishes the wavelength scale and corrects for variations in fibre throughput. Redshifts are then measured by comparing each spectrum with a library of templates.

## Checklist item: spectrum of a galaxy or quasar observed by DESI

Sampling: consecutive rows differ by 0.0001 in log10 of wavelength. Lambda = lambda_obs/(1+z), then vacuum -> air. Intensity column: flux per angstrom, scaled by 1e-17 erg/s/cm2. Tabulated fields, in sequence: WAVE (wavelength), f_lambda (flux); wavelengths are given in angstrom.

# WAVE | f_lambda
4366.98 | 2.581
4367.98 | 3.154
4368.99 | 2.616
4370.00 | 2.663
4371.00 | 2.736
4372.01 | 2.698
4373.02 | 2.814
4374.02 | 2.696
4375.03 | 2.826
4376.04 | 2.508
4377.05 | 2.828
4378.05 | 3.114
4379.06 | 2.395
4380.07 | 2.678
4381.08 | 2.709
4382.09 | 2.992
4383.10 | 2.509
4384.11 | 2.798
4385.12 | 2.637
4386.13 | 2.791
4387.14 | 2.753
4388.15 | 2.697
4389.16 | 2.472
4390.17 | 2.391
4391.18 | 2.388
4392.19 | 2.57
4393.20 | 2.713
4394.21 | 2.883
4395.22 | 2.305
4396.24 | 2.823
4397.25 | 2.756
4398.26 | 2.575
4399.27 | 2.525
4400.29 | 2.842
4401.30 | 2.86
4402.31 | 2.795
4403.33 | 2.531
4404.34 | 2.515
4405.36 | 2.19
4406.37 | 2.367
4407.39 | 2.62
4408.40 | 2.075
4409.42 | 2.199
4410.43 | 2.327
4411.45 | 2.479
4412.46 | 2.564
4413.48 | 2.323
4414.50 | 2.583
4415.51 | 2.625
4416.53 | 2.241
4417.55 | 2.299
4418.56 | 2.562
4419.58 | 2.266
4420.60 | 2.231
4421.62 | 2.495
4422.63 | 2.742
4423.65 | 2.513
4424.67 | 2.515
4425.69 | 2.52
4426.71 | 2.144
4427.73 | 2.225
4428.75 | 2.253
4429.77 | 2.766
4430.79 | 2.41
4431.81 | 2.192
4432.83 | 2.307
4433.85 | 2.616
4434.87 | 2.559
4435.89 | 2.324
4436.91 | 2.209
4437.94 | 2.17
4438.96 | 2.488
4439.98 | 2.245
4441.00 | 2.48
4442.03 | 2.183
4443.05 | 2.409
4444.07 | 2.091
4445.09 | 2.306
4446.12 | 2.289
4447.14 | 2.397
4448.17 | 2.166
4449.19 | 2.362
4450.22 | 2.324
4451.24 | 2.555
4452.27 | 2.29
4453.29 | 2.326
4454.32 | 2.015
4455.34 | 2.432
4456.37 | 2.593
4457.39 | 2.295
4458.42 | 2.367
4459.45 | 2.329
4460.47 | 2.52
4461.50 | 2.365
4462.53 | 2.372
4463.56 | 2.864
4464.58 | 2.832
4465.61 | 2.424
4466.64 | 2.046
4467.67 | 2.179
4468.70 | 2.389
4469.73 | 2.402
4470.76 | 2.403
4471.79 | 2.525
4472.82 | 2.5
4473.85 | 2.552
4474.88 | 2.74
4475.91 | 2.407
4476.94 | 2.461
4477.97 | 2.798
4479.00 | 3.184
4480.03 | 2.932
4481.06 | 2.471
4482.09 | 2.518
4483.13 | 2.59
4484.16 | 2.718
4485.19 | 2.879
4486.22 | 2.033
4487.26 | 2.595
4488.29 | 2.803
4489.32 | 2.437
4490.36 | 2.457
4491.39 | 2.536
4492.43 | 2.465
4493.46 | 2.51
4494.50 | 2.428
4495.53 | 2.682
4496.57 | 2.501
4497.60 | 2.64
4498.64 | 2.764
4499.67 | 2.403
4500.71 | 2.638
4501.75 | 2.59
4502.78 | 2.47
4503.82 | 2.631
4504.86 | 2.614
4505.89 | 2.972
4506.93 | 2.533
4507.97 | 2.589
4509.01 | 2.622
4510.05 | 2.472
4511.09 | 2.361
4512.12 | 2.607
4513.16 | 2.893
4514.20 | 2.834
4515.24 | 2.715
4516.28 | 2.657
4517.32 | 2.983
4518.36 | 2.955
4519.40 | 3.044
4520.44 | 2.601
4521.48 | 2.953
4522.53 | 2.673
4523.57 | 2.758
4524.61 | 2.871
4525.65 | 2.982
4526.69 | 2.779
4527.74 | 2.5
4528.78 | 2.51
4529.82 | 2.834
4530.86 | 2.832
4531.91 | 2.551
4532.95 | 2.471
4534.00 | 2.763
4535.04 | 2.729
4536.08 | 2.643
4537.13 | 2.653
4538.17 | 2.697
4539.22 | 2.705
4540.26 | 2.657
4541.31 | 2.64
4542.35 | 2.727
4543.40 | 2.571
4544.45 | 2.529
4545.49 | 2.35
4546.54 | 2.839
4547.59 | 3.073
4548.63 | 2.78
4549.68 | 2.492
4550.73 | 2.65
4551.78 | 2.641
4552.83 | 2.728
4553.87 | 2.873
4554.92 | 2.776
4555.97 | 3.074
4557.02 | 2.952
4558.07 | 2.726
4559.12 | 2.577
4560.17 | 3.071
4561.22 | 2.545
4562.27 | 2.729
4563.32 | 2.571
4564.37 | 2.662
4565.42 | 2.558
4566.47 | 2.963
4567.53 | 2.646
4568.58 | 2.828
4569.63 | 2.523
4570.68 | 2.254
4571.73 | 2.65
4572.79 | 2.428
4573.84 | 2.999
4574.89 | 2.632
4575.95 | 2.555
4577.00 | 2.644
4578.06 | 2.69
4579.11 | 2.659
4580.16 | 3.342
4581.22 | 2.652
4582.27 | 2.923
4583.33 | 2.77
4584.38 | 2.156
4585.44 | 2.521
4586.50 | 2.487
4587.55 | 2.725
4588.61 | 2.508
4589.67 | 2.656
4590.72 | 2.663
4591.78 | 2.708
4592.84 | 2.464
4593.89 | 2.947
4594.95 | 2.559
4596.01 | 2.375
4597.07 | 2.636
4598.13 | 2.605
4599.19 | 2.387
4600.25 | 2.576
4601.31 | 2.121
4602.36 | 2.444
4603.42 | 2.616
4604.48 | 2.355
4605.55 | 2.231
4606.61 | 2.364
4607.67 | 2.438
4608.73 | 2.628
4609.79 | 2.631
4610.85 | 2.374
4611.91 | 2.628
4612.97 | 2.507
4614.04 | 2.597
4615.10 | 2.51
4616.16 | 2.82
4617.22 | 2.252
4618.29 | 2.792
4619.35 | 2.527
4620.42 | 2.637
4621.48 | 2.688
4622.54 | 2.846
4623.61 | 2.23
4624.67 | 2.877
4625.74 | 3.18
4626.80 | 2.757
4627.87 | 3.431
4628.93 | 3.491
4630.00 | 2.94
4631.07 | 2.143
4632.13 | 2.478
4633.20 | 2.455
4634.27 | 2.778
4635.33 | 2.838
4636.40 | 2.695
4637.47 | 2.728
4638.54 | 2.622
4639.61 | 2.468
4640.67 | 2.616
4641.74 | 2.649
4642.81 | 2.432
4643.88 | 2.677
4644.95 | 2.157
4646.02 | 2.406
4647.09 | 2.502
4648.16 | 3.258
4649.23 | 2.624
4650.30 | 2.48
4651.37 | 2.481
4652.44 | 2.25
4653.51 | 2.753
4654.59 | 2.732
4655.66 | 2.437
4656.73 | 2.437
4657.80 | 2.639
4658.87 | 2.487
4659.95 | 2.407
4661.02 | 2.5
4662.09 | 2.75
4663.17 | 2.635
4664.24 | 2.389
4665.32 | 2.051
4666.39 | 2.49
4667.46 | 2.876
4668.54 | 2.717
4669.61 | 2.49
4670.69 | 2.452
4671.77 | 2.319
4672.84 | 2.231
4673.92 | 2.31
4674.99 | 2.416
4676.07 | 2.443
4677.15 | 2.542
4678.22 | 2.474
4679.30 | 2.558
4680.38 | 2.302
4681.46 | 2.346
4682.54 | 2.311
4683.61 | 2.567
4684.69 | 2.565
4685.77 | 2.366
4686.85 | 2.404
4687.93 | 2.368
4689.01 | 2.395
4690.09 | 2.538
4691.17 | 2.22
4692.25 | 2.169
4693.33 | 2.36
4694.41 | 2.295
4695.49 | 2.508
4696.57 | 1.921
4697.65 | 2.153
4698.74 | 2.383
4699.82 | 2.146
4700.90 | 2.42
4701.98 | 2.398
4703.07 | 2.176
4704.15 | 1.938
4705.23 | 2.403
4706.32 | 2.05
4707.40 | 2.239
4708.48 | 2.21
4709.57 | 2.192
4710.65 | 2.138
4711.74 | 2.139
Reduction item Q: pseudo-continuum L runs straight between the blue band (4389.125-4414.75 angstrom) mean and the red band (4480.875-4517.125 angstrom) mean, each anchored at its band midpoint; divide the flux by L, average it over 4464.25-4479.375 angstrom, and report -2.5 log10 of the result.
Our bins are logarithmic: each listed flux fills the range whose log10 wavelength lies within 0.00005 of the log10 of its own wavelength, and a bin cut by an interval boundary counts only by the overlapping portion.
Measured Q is 0.03 mag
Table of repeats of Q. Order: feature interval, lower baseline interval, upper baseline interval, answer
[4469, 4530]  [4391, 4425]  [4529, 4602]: -0.02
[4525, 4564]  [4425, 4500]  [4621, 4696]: -0.09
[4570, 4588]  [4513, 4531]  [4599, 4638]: 0.02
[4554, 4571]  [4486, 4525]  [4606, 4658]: -0.04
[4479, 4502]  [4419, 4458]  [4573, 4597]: -0.05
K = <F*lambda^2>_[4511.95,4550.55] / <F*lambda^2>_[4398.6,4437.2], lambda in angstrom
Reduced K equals 1.17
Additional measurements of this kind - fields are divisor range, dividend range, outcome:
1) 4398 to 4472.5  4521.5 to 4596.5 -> 1.18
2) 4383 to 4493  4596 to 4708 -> 1.11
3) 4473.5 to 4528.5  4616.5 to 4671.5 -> 1.05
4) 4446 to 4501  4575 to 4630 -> 1.12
